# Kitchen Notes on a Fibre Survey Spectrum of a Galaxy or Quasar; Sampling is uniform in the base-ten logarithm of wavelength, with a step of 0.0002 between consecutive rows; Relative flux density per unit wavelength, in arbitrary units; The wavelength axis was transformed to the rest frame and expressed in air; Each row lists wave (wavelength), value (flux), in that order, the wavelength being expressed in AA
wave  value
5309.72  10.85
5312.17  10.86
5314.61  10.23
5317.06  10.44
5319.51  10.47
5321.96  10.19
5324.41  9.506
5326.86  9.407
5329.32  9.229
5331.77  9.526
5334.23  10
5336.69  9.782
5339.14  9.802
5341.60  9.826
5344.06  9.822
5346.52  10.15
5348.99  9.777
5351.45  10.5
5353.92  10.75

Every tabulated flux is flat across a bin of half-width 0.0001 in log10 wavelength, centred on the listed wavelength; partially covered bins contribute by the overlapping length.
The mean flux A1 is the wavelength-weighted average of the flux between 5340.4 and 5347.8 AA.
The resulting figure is 9.93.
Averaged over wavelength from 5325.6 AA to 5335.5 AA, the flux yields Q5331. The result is 9.54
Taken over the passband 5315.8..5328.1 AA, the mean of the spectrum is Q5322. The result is 10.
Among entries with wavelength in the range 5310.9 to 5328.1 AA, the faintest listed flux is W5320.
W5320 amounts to 9.407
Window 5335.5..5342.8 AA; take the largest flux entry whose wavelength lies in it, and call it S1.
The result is 9.826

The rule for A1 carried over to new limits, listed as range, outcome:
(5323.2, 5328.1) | 9.45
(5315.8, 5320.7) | 10.4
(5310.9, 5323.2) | 10.4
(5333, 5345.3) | 9.85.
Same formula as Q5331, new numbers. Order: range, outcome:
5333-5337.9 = 9.88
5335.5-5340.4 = 9.81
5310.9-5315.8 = 10.6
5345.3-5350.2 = 9.95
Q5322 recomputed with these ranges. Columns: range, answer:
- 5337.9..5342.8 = 9.83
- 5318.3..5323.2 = 10.3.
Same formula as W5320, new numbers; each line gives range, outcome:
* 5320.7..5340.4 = 9.229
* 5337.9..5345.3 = 9.802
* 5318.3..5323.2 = 10.19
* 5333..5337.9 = 9.782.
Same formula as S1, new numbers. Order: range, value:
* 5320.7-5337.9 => 10.19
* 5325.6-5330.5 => 9.407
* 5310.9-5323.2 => 10.86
